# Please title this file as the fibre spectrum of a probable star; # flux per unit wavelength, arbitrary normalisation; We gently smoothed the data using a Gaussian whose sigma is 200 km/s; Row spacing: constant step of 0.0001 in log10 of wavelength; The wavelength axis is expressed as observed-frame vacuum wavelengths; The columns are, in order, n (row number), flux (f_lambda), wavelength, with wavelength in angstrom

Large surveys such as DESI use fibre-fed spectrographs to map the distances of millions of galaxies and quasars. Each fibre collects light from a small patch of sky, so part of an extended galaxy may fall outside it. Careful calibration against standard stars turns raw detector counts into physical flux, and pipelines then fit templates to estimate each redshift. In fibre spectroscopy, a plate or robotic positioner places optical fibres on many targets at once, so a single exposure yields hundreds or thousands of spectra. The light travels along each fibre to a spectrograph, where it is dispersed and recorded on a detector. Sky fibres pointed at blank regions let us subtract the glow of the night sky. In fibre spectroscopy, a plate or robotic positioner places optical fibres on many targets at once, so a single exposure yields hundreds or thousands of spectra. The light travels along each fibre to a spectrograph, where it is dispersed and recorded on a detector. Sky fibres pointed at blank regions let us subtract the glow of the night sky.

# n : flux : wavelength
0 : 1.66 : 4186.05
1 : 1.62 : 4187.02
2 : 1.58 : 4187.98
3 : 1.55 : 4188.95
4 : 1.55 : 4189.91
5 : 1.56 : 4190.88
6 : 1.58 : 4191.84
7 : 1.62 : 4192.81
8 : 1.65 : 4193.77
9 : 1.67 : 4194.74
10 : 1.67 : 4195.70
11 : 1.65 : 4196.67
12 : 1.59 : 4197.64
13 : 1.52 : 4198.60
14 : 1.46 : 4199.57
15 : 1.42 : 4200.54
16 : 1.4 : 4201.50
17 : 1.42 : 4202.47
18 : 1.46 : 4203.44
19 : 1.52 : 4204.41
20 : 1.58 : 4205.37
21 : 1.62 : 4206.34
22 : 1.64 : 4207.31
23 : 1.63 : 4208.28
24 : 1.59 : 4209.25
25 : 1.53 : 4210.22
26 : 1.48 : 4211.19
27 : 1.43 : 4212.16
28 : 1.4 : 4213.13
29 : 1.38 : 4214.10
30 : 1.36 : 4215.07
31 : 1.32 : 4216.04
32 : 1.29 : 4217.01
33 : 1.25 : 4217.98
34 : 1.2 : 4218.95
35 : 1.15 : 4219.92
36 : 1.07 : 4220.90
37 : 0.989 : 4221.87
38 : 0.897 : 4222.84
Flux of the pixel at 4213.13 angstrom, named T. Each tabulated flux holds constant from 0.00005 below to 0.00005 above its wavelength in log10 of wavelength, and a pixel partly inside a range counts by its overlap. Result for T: 1.4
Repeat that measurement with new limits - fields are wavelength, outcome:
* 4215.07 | 1.36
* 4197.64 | 1.59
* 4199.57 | 1.46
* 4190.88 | 1.56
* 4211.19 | 1.48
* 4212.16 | 1.43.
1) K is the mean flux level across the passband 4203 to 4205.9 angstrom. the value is 1.52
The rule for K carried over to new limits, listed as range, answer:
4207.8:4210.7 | 1.58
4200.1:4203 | 1.42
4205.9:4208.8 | 1.63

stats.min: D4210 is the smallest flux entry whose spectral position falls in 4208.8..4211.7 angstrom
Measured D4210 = 1.48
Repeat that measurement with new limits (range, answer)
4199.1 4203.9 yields 1.4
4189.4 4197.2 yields 1.55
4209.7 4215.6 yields 1.36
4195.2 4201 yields 1.42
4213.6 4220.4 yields 1.15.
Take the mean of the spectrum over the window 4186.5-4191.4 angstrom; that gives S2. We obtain 1.57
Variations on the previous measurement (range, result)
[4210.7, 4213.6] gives 1.44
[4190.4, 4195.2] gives 1.62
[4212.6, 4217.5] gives 1.35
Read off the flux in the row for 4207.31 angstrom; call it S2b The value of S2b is 1.64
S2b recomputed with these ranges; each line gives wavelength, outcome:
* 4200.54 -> 1.42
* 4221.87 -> 0.989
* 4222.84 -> 0.897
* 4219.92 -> 1.15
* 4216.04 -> 1.32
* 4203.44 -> 1.46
